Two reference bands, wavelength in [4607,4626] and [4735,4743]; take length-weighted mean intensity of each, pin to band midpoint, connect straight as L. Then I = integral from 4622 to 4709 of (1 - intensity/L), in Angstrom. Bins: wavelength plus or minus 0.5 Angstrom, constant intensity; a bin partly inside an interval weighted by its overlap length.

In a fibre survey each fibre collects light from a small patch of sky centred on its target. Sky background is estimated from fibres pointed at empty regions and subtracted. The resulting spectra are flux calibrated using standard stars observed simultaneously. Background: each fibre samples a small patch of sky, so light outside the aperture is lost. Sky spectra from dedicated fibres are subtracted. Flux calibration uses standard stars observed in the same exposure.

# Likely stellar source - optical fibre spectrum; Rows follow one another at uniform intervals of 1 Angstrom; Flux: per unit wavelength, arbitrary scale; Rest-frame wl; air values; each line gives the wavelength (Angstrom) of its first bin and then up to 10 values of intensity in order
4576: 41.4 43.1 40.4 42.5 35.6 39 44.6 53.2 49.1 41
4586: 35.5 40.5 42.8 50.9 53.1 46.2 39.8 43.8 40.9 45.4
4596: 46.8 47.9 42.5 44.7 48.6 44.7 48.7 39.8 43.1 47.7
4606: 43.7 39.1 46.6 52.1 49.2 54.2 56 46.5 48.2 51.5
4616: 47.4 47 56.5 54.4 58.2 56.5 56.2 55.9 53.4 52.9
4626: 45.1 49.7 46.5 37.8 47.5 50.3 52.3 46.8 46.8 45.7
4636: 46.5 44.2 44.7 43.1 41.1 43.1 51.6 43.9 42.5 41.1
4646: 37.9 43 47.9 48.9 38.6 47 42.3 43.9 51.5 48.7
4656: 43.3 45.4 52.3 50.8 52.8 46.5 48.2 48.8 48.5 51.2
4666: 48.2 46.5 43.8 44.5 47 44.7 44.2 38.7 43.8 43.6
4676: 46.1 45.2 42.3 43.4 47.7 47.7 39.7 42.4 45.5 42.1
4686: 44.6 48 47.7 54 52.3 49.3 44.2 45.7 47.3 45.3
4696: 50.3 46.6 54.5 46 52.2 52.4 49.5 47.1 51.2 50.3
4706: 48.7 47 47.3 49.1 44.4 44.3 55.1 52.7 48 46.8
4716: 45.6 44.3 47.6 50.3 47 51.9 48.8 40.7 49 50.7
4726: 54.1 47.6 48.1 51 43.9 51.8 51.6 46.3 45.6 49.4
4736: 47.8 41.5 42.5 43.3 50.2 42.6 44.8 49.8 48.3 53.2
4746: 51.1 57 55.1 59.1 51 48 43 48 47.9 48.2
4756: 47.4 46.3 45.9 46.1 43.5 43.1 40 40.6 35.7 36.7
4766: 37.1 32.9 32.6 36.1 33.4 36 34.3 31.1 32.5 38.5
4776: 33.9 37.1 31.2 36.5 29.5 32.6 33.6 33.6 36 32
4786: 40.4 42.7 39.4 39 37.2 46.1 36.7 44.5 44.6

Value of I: 4.2 Angstrom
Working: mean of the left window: 51.8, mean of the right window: 45.3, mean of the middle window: 46.8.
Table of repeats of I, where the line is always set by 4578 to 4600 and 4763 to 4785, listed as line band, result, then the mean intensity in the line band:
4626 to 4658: -3.1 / 45.4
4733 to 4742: -2.2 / 45.4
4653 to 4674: -3.6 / 47.1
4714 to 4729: -4.4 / 48.1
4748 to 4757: -3.5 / 49.3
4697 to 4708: -3.3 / 49.6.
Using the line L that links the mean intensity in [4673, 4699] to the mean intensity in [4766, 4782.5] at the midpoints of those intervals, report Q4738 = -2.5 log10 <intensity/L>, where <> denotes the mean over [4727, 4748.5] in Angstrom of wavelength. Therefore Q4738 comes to -0.23 mag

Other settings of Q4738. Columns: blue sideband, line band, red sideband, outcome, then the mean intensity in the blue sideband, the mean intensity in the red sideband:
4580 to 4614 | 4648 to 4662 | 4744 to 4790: -0.08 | 45.6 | 40.7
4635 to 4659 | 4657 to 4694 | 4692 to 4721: 0.00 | 45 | 48.4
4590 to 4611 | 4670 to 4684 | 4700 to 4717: 0.09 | 45.5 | 48.7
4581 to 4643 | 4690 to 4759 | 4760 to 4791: -0.22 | 47.3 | 36.1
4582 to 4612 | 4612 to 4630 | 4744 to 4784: -0.13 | 45.7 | 41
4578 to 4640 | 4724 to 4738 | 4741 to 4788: -0.14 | 47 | 41.2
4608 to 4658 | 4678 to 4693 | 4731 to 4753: 0.05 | 47.9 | 48.7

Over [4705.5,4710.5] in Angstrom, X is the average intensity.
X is 47.3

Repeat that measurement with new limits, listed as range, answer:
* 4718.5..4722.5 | 49.5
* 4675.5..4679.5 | 44.2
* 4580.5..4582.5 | 41.8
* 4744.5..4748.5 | 54.1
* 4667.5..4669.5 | 44.1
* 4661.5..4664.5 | 48.5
